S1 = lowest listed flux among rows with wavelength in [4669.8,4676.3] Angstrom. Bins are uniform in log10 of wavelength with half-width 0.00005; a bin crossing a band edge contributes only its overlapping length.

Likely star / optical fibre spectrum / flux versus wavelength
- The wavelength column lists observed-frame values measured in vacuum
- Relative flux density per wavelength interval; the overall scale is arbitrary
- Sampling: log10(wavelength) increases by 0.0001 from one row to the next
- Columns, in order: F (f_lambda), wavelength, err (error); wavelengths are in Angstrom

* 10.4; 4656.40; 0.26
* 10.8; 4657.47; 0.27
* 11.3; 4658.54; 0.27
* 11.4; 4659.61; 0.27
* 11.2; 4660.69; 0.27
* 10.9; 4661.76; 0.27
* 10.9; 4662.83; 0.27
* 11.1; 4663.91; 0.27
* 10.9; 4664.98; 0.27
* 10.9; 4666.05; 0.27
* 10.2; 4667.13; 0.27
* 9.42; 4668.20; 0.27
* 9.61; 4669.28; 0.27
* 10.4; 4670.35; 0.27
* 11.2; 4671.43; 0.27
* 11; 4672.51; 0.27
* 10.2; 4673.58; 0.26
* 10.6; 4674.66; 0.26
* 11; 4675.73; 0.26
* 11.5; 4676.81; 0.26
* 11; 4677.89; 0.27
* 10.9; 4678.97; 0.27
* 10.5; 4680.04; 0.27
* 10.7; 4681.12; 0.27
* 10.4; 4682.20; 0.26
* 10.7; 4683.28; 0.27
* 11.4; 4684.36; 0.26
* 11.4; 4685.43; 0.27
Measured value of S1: 10.2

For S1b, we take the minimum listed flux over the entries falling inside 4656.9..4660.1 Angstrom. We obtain 10.8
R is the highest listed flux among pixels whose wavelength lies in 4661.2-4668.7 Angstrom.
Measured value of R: 11.1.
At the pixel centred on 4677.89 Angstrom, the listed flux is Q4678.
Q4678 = 11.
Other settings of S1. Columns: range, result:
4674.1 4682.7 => 10.4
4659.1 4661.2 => 11.2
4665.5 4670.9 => 9.42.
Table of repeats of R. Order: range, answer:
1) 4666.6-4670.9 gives 10.4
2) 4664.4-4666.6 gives 10.9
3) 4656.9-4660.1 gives 11.4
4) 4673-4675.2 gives 10.6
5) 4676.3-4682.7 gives 11.5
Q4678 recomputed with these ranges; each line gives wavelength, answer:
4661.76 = 10.9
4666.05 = 10.9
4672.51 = 11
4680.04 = 10.5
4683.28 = 10.7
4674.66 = 10.6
